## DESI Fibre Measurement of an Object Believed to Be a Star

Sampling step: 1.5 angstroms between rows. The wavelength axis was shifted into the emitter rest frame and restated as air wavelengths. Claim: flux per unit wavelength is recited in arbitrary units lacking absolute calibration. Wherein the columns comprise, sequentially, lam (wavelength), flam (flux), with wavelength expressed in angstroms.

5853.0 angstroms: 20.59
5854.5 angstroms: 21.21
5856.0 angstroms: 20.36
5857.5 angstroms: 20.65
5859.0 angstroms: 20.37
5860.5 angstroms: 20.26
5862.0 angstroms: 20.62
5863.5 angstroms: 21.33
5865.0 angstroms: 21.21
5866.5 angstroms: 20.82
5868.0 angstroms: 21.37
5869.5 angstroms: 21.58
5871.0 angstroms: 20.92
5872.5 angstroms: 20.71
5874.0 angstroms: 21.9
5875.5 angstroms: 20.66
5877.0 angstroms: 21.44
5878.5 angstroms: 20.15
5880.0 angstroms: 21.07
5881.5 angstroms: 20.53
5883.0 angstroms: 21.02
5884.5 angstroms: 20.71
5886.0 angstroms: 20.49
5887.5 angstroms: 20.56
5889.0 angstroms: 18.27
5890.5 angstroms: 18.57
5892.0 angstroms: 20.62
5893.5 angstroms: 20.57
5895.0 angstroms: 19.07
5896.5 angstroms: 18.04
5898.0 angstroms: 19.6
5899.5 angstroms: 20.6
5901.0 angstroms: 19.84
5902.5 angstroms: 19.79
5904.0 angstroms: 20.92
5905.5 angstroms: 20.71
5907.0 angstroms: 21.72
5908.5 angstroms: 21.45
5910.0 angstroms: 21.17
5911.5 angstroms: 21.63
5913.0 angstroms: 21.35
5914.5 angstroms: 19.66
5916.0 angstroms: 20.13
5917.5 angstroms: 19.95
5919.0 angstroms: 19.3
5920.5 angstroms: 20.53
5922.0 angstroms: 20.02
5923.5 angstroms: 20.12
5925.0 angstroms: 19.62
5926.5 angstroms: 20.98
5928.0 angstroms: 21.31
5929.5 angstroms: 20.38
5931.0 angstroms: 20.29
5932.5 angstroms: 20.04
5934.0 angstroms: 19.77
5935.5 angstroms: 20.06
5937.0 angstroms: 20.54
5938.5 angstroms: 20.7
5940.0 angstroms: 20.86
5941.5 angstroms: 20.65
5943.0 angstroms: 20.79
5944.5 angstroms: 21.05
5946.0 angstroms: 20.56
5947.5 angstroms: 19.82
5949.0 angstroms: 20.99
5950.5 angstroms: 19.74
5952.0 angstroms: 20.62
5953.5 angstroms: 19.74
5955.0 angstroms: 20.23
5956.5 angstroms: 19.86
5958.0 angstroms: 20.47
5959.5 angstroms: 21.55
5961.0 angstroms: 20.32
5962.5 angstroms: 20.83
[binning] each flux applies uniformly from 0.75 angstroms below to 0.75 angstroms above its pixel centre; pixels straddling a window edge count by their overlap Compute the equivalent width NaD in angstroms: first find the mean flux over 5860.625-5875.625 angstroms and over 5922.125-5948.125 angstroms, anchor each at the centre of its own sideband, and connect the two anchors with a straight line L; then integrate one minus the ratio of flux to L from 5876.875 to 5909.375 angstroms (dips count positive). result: 0.95 angstroms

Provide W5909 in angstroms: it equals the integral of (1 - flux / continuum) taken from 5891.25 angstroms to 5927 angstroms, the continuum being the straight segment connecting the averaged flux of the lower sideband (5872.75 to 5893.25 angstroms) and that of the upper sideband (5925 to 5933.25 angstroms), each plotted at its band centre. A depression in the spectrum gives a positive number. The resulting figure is 0.3 angstroms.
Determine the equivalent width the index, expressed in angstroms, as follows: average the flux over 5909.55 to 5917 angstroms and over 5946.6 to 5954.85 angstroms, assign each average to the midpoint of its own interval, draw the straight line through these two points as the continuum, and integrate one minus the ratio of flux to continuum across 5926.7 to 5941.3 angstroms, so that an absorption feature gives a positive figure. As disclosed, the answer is -0.02 angstroms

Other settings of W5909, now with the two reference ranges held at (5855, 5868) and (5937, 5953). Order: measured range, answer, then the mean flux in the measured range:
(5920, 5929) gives 0.1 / 20.4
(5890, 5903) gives 0.6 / 19.7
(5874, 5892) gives 0.3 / 20.4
